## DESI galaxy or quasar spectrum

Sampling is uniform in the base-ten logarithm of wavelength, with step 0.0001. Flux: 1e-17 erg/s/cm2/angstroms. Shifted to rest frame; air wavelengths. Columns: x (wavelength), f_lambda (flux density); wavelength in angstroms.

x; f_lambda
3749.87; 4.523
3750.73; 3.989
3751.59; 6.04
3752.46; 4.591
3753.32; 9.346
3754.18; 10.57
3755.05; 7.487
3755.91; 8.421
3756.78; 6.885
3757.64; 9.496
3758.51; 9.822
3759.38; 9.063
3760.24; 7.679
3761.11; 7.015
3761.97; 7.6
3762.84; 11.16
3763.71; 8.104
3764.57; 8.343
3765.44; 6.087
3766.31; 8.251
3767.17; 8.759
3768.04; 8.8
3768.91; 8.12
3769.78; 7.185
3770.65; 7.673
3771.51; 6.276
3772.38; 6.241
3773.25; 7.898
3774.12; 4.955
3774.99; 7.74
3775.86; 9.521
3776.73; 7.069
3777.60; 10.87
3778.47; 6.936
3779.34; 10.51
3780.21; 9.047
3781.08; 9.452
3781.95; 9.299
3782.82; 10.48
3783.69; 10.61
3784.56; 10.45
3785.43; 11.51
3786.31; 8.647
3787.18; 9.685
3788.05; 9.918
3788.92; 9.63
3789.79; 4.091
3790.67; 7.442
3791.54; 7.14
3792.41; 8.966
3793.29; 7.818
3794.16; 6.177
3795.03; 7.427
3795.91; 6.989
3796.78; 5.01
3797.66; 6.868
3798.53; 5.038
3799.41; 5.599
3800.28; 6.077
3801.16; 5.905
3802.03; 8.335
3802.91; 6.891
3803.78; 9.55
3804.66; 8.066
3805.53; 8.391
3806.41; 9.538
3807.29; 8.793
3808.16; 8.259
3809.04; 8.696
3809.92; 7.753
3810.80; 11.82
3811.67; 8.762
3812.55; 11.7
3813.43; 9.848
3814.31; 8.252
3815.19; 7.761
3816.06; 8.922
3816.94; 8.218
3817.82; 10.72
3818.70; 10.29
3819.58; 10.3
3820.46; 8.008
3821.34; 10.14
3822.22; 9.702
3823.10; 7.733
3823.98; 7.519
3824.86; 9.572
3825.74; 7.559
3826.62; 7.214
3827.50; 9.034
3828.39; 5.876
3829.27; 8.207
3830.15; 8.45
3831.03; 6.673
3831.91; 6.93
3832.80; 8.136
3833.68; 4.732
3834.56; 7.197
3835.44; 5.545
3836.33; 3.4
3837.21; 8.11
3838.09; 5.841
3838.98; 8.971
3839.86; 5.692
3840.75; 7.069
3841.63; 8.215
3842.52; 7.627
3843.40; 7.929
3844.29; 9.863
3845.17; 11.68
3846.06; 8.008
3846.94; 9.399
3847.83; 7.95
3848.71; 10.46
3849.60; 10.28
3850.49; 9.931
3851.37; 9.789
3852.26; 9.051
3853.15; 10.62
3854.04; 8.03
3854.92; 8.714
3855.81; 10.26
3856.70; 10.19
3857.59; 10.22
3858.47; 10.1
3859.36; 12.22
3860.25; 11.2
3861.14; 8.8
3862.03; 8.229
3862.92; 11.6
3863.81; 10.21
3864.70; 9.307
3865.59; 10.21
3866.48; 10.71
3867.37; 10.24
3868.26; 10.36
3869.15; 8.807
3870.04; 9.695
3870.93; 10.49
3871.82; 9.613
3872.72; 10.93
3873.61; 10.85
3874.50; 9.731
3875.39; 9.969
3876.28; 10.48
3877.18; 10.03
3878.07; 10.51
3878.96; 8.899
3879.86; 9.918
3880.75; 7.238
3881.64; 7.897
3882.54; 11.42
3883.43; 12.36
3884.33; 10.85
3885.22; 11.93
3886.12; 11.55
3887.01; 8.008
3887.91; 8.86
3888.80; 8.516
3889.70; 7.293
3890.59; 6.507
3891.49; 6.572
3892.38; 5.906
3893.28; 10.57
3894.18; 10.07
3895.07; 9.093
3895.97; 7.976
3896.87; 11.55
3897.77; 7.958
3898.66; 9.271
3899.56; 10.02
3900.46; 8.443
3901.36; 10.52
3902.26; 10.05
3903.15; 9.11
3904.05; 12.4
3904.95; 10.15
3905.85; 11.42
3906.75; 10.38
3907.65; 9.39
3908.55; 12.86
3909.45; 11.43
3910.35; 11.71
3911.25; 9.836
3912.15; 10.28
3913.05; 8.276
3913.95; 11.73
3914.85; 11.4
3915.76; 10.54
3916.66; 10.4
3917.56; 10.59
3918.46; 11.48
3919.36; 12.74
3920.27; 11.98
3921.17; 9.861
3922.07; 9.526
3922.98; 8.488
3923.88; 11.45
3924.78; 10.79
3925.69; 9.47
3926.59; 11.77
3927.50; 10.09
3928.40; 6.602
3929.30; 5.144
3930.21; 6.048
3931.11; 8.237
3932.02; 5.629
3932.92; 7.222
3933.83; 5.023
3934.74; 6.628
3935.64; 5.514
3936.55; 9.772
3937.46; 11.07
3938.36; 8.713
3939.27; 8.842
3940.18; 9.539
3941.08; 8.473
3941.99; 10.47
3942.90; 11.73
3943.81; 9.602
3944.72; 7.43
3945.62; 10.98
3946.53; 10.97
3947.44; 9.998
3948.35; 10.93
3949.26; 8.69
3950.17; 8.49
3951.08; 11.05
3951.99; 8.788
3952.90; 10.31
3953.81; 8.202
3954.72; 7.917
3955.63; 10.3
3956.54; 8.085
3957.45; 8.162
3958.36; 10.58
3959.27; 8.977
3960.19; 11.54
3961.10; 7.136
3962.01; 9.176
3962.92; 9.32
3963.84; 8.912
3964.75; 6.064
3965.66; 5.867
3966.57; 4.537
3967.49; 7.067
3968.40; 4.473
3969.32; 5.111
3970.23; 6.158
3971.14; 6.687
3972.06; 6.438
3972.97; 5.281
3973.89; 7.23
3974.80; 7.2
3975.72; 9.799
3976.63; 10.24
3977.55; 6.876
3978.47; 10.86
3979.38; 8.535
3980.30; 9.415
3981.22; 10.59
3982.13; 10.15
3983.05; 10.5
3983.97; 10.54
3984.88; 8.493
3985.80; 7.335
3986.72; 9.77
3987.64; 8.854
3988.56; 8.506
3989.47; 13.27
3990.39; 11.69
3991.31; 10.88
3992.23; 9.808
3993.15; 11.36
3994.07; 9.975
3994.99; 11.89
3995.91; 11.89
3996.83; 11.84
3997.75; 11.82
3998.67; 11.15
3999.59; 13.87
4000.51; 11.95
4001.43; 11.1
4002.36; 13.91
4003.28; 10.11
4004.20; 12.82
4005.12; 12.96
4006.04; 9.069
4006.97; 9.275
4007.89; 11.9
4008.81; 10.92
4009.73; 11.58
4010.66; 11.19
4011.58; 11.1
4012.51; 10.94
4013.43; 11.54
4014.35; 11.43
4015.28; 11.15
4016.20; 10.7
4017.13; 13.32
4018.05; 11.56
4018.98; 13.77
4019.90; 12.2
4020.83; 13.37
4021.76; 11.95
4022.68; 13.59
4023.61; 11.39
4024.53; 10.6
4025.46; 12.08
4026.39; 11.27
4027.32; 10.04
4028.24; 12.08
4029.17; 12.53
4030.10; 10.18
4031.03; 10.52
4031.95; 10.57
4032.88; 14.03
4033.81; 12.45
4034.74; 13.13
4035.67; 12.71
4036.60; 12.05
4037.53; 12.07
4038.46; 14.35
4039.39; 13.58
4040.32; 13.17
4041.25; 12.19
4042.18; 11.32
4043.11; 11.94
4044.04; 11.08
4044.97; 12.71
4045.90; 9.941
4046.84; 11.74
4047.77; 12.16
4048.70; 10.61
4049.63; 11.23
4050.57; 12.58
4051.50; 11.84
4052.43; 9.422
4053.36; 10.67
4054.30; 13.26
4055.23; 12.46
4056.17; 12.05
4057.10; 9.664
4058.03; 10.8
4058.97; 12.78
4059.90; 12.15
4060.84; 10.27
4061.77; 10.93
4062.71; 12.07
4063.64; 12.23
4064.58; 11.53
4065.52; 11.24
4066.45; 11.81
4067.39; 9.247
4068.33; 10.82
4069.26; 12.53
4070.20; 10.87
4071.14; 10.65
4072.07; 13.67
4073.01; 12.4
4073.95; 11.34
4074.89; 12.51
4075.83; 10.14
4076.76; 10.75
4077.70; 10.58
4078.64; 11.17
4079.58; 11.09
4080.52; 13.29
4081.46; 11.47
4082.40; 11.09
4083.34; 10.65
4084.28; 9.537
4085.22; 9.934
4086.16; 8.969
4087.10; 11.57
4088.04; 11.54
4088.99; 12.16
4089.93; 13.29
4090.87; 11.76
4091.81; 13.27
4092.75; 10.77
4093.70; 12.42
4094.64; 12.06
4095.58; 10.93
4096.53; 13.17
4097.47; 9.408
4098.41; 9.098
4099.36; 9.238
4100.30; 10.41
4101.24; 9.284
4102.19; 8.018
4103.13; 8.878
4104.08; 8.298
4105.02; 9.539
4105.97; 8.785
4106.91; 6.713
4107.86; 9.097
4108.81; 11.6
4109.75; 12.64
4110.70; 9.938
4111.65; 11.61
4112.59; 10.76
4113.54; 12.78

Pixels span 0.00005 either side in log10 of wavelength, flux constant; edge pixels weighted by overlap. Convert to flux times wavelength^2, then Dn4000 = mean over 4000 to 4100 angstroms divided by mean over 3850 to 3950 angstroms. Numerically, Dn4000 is 1.29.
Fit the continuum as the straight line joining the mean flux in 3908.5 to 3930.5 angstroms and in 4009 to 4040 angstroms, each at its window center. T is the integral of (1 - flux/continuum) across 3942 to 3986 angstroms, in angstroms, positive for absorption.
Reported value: 9.2 angstroms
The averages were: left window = 10.2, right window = 12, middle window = 8.62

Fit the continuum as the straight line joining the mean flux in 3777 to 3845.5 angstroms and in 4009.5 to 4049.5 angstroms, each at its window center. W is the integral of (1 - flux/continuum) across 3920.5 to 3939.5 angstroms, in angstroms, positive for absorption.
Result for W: 3.34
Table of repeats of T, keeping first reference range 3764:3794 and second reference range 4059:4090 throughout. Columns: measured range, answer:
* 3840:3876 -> -2.04 angstroms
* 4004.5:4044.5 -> -3.77 angstroms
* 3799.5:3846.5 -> 3.45 angstroms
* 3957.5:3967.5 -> 2.00 angstroms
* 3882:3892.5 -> 0.23 angstroms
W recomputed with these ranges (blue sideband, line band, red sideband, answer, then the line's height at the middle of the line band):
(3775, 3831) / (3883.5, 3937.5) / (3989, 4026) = 3.52 angstroms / 10.1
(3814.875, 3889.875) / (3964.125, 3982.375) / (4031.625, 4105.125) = 5.22 angstroms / 10.4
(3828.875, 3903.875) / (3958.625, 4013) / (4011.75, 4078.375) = 6.45 angstroms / 10.9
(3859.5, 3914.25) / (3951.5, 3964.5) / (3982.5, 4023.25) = 2.03 angstroms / 10.7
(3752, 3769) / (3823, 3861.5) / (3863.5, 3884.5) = 4.57 angstroms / 9.53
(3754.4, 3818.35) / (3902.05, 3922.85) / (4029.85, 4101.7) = -2.16 angstroms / 9.73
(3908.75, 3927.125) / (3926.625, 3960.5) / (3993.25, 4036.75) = 6.65 angstroms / 11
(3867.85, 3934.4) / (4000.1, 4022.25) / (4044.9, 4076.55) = -1.55 angstroms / 10.9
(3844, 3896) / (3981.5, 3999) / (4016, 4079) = 0.91 angstroms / 11.1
